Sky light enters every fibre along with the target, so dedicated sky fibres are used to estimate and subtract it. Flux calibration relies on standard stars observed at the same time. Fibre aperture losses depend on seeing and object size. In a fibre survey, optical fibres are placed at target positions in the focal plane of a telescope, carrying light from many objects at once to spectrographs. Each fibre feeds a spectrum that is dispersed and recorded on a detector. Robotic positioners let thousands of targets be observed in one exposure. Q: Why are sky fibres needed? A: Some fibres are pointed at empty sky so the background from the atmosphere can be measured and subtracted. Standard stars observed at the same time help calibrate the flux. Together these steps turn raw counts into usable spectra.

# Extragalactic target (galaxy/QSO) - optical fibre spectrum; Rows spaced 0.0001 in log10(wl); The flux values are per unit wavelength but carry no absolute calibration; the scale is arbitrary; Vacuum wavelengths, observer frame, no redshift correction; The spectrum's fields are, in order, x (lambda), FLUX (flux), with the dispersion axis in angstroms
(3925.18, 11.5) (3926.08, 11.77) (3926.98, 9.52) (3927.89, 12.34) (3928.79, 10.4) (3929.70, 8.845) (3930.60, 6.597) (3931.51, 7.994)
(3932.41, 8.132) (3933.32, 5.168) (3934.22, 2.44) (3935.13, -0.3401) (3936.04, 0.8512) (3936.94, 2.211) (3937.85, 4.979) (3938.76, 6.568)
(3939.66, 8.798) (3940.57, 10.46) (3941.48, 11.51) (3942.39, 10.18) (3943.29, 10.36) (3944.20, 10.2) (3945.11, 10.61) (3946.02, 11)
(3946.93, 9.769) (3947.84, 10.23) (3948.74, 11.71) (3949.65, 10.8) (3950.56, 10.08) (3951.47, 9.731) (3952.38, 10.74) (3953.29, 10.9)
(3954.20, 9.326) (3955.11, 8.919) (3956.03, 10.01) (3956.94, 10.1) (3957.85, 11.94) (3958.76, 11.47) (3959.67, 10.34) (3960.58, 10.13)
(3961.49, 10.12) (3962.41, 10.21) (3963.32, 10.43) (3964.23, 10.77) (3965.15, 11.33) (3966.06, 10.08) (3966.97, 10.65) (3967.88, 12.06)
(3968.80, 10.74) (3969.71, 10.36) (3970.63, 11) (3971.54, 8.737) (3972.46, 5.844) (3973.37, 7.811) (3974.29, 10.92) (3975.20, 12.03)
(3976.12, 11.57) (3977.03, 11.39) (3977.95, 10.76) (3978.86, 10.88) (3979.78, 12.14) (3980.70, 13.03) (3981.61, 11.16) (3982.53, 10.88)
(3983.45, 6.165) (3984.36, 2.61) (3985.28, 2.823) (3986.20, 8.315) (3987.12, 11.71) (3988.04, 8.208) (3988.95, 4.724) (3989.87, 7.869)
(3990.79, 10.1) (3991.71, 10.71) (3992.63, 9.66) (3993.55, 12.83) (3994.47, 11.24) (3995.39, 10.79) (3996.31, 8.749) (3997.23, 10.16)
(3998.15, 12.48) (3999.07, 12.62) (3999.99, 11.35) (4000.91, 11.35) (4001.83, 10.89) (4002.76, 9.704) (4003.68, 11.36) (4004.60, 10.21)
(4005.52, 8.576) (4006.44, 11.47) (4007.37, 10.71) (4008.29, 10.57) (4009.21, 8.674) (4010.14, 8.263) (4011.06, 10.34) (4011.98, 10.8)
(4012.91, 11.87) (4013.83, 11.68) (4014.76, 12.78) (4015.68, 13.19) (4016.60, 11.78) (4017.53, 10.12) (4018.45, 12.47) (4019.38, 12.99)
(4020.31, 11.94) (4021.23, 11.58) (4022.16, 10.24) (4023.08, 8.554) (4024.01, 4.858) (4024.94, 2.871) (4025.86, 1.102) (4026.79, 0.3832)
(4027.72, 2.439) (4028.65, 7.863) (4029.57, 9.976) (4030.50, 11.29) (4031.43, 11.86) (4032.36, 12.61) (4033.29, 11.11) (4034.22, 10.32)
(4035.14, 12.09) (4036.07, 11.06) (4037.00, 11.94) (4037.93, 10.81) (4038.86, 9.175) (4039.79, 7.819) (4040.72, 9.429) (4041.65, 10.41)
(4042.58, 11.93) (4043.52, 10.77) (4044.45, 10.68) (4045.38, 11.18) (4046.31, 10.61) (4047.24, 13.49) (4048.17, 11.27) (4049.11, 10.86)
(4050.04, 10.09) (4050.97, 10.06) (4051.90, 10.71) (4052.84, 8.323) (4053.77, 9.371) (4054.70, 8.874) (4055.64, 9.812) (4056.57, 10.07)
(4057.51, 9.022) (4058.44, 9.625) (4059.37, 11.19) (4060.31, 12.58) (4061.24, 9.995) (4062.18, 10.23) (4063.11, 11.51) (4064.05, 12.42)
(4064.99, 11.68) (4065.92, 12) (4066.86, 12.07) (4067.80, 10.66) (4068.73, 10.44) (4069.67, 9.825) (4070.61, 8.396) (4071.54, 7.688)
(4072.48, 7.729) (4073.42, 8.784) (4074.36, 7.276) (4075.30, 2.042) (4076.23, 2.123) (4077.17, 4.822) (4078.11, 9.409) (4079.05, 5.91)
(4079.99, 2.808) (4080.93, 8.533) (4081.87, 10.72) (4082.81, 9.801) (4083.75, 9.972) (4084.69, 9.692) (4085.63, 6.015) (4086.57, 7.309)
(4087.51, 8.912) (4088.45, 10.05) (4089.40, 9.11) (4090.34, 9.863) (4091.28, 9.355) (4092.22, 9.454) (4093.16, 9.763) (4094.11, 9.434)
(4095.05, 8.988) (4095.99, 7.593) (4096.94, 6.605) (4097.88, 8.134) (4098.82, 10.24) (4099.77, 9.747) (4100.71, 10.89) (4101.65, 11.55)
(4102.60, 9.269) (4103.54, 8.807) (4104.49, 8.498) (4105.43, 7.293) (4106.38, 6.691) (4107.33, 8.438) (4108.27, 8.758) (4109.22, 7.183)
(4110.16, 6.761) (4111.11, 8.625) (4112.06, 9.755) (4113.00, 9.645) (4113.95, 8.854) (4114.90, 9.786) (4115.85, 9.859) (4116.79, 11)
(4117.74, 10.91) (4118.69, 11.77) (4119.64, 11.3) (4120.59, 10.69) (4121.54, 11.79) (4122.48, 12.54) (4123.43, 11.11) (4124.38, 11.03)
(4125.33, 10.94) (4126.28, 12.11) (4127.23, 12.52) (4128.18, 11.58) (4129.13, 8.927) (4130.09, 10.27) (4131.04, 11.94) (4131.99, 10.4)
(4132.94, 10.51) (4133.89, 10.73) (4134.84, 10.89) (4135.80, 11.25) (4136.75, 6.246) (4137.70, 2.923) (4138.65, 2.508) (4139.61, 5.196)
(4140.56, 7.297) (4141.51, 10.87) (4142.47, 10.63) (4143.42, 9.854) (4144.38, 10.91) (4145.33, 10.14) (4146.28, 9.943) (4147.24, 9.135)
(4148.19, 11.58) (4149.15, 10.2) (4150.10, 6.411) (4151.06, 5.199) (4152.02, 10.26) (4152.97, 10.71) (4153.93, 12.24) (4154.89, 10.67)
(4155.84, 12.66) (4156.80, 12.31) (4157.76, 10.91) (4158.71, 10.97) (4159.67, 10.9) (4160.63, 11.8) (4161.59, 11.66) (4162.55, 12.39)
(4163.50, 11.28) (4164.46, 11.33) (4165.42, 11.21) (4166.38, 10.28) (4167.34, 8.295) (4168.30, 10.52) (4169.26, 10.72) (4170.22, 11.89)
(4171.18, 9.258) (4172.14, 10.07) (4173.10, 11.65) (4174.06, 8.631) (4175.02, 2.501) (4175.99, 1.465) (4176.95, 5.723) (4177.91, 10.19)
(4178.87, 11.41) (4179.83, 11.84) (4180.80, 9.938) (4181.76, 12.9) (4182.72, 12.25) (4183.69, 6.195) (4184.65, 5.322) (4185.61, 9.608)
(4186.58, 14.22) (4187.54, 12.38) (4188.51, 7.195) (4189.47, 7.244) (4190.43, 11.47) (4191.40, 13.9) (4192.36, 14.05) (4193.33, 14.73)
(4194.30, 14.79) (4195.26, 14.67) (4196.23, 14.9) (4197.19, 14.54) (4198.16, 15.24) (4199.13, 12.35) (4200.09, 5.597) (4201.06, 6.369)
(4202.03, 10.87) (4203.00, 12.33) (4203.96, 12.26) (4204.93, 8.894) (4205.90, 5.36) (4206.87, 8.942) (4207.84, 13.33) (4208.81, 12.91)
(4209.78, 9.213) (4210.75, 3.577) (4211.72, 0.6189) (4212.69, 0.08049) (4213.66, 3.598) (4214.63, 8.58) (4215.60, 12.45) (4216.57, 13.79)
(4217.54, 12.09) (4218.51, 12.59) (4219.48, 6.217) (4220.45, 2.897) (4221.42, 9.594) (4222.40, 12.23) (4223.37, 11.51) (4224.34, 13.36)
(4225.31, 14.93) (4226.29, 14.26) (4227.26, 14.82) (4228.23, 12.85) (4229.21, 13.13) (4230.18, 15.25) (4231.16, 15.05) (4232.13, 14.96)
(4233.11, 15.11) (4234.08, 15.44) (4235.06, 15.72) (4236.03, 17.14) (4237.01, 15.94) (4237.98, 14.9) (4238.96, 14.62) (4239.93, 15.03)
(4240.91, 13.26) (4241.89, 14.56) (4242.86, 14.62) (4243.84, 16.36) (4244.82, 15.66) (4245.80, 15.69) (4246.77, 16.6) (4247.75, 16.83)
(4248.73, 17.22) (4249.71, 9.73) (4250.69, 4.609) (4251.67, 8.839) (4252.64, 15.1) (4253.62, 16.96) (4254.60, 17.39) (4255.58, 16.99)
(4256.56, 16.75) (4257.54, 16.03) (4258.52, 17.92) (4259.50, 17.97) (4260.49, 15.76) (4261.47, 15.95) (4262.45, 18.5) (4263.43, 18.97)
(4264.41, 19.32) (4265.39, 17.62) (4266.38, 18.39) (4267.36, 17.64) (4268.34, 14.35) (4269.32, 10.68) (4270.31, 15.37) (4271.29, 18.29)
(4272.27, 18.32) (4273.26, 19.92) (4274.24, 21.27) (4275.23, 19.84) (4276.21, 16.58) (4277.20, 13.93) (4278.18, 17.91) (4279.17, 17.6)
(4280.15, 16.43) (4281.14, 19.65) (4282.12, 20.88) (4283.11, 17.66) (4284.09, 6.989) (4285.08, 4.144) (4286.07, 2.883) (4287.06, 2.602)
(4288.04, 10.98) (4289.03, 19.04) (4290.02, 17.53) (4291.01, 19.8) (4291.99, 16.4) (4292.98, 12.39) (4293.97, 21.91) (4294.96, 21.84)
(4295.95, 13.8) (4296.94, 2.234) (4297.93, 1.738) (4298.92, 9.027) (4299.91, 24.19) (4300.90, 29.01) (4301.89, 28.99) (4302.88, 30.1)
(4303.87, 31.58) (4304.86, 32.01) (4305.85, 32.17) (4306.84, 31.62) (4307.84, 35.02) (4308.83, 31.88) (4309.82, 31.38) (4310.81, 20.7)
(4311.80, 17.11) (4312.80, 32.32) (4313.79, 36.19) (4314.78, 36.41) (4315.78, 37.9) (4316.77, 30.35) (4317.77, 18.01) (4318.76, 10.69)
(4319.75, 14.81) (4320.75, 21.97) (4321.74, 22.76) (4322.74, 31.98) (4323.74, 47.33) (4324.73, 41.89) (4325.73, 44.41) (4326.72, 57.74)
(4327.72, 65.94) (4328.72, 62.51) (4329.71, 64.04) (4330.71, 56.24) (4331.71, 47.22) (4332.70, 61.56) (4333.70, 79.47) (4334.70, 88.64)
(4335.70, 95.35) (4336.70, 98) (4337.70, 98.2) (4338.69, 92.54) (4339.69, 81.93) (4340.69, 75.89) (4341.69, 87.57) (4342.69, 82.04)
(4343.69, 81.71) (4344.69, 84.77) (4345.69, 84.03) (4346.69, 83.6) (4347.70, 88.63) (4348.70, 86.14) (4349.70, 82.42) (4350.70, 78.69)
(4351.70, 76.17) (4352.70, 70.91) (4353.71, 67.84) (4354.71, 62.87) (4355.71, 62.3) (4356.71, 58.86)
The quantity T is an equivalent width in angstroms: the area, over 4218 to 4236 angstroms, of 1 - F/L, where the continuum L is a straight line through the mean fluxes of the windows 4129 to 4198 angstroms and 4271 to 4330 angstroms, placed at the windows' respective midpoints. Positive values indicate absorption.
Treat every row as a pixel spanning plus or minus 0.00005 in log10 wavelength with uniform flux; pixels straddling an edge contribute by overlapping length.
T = 4.3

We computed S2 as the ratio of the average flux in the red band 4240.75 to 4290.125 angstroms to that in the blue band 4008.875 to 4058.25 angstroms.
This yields 1.6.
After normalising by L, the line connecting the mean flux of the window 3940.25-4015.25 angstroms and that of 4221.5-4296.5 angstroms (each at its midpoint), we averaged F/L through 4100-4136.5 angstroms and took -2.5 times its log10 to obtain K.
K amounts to 0.25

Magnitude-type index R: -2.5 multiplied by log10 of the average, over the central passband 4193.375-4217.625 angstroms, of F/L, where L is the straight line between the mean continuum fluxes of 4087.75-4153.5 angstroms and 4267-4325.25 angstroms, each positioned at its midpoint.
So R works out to 0.442 mag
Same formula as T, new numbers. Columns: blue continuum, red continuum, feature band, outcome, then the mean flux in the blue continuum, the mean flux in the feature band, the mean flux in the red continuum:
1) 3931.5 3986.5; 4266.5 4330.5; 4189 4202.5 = 5.1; 9.23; 12.2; 24.1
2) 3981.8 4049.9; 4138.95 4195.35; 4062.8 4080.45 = 3.0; 9.82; 8.26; 10.2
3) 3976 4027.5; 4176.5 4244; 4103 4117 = 2.6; 9.71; 8.63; 11.5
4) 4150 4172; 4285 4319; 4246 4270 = 3.5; 10.7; 15.7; 21.9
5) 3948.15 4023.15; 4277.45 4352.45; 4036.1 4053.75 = 6.1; 10.3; 10.5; 42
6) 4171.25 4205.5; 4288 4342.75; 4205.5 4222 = 8.4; 10.5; 8.02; 40.4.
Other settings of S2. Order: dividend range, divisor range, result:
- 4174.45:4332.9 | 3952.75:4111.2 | 1.84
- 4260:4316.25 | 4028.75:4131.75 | 2.03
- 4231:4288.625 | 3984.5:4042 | 1.57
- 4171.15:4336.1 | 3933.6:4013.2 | 1.96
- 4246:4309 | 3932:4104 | 1.83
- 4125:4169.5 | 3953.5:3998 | 1.02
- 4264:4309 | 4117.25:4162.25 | 1.79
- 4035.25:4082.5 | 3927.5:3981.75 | 1.01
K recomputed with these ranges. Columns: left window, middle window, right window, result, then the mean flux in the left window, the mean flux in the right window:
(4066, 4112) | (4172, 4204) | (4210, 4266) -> 0.12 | 8.42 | 13.5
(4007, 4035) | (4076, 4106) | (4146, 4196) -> 0.17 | 9.53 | 10.4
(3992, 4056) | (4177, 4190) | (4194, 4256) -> 0.19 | 10.1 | 12.3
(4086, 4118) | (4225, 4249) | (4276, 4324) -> 0.14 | 9.01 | 21.1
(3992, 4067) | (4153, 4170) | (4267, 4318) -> 0.33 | 10.3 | 20.2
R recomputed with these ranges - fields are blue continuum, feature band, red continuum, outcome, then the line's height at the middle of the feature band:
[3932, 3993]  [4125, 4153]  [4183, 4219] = 0.06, 9.93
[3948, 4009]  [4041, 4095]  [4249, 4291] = 0.24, 11.7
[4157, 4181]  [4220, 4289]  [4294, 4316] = 0.30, 19.7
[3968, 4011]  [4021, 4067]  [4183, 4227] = 0.02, 9.99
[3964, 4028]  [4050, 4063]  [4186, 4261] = 0.05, 10.5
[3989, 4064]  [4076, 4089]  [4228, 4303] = 0.43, 11.4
